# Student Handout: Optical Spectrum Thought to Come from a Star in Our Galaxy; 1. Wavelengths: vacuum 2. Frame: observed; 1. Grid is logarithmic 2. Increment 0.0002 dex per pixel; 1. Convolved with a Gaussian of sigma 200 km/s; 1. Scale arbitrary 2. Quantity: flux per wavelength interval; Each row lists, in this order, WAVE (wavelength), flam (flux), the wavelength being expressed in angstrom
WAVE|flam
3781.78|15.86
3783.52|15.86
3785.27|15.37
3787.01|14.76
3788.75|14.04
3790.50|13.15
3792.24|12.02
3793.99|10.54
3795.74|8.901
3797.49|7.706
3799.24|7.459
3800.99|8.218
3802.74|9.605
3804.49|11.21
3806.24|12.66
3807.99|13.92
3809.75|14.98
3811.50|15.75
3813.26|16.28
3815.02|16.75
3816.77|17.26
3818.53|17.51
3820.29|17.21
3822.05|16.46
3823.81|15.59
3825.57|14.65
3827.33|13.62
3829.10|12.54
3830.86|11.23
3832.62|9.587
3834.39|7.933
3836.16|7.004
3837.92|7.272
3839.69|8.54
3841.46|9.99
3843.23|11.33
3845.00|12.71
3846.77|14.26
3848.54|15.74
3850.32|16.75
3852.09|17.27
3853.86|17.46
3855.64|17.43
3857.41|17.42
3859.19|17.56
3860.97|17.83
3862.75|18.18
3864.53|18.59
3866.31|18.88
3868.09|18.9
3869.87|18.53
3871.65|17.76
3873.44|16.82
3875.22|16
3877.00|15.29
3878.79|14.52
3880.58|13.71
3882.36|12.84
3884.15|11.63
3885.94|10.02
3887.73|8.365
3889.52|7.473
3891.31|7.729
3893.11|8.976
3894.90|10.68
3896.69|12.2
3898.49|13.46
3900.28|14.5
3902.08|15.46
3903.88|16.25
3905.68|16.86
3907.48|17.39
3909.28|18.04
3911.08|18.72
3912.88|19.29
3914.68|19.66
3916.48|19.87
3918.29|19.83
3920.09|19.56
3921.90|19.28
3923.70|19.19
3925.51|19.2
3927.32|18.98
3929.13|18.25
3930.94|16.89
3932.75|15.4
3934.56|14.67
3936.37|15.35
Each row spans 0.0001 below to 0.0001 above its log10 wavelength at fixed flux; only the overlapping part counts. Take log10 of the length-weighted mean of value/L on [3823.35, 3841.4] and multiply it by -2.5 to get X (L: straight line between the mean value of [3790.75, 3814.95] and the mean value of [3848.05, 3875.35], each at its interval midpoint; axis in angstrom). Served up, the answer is 0.34 mag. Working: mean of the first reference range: 11.7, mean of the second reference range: 17.6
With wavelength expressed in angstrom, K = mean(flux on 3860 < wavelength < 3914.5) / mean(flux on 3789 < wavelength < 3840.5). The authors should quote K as 1.21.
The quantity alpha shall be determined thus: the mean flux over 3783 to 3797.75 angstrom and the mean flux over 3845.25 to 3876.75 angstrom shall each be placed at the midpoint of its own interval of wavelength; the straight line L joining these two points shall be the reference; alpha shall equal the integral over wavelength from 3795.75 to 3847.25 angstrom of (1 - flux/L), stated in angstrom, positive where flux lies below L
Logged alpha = 7.97 angstrom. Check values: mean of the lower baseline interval 12.6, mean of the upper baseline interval 17.2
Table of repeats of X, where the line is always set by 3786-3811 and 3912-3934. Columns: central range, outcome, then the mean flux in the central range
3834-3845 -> 0.47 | 9.04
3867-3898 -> 0.23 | 13.1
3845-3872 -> -0.16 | 17.3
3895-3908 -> 0.18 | 14.8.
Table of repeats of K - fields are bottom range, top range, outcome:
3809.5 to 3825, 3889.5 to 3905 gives 0.74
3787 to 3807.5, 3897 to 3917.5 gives 1.59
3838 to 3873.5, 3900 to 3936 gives 1.13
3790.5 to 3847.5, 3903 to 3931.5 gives 1.52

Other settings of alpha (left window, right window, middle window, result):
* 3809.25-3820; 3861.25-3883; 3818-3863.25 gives 7.4 angstrom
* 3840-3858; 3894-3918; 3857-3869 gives -2.4 angstrom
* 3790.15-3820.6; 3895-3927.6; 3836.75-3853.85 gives 2.1 angstrom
